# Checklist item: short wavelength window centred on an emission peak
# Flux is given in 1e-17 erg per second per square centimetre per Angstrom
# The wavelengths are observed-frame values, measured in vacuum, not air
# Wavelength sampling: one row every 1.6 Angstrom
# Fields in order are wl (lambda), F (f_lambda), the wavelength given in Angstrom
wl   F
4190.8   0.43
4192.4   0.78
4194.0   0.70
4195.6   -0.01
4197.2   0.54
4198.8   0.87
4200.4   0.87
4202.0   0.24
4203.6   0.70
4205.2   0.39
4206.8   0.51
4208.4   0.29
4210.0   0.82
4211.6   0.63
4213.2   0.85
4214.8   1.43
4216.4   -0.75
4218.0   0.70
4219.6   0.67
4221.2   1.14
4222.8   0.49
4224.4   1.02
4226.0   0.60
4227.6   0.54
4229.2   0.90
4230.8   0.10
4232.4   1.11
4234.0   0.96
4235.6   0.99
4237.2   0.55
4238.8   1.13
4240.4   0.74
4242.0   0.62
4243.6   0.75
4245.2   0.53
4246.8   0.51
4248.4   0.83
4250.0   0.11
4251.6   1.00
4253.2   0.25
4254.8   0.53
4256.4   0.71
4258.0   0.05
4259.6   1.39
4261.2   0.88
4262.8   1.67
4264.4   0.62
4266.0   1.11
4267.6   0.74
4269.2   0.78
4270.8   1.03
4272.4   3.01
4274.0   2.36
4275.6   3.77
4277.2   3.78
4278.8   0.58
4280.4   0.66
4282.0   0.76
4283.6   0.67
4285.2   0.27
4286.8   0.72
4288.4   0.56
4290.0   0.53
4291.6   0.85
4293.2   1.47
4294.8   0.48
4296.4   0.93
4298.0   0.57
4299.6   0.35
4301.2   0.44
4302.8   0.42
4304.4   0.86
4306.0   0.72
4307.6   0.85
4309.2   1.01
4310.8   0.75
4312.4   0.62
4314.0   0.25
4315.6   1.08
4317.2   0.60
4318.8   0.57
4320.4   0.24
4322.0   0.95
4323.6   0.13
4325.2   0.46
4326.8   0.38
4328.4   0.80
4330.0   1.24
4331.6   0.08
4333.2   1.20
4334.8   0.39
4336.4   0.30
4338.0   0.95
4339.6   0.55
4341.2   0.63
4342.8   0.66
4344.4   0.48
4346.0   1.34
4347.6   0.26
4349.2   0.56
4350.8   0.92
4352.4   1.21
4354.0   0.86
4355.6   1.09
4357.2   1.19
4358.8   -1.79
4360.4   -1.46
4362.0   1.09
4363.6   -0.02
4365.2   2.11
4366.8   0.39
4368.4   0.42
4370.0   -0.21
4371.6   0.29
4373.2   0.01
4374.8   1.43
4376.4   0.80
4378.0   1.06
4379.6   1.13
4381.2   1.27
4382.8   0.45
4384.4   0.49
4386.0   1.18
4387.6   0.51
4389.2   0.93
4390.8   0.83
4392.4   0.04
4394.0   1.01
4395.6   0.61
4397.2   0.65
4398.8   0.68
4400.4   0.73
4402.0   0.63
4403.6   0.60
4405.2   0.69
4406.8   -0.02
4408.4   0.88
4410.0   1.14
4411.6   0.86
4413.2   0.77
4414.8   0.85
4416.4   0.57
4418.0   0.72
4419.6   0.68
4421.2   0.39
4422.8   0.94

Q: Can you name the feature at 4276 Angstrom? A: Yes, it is [O II] 3727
